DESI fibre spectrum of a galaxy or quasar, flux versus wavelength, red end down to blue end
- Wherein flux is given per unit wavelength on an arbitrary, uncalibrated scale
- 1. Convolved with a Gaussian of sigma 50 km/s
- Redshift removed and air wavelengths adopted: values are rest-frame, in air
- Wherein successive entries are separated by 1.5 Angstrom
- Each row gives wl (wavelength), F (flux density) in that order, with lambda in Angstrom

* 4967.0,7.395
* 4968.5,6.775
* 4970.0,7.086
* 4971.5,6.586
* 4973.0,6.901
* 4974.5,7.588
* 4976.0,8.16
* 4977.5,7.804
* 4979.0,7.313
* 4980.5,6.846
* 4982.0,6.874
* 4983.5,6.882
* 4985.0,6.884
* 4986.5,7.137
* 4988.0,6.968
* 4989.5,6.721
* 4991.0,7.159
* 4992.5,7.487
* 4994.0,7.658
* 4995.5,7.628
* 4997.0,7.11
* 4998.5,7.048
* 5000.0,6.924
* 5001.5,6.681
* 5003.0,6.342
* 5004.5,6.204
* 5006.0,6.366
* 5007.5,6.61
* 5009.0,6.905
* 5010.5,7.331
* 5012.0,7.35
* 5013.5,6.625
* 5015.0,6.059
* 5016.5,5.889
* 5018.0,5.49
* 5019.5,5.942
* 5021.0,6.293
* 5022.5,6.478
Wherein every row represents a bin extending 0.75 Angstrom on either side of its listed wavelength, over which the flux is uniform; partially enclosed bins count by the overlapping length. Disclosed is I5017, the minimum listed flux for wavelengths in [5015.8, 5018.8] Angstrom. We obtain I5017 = 5.49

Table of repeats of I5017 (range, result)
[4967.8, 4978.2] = 6.586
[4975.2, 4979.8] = 7.313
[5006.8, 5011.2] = 6.61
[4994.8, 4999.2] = 7.048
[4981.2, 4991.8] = 6.721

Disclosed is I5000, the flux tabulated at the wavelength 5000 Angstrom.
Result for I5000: 6.924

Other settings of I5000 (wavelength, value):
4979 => 7.313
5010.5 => 7.331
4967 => 7.395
